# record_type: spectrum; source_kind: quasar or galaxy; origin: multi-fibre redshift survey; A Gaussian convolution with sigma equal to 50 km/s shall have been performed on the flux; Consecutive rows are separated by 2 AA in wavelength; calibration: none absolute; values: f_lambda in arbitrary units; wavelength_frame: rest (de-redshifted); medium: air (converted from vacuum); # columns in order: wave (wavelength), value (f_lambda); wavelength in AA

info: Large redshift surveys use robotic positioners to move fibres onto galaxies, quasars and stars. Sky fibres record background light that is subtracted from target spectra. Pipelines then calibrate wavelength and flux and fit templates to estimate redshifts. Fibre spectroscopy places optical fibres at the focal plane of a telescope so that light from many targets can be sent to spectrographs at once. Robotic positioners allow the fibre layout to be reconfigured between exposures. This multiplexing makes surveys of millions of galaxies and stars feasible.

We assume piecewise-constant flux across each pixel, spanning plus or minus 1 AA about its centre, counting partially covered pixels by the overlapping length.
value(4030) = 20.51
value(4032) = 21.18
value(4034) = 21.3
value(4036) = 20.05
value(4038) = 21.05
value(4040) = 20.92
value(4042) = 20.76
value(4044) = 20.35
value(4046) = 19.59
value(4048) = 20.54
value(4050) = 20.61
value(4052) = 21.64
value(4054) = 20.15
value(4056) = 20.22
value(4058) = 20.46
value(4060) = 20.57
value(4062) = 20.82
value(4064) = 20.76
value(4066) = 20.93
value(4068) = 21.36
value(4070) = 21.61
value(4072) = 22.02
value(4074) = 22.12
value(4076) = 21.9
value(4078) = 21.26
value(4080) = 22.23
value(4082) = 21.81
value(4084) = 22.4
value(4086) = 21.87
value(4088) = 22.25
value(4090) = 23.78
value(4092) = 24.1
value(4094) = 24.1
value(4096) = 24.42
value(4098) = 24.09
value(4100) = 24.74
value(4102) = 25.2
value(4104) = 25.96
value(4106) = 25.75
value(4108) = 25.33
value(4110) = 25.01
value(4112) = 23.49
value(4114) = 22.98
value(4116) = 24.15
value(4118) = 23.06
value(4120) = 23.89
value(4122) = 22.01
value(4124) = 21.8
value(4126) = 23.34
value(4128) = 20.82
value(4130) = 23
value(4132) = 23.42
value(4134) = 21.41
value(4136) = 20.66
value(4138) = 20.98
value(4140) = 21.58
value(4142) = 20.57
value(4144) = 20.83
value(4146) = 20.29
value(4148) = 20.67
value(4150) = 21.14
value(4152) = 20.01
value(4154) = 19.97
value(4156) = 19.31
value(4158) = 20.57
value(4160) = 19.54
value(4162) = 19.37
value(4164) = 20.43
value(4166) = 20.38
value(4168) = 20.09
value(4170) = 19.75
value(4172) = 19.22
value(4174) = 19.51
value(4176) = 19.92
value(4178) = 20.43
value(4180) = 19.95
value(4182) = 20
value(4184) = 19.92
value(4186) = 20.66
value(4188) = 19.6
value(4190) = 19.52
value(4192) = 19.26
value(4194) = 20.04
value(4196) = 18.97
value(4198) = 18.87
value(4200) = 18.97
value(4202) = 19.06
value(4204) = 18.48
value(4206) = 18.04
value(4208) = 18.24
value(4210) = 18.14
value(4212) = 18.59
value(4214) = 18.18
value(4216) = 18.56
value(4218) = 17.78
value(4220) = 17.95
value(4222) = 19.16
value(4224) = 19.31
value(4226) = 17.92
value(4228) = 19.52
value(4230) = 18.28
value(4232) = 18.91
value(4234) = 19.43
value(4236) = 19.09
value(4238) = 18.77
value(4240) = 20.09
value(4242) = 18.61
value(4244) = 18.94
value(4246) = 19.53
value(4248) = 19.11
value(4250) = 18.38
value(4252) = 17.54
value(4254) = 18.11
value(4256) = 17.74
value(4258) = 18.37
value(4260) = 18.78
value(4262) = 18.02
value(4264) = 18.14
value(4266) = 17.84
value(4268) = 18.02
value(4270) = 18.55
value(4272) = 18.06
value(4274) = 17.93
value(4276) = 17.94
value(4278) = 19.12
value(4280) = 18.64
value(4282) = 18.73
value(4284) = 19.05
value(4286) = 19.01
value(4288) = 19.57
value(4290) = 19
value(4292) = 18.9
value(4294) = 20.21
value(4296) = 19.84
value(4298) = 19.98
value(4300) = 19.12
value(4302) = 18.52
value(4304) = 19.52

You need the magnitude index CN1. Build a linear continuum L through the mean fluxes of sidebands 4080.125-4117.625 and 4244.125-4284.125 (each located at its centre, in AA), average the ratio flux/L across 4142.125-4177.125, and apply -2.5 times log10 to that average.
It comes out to 0.09 mag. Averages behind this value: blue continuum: 23.9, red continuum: 18.4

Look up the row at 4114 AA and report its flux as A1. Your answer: 22.98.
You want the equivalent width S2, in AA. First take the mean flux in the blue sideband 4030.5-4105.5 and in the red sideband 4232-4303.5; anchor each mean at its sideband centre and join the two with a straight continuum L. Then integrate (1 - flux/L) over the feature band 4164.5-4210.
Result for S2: 1.3 AA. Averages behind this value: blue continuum 21.9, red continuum 18.8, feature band 19.5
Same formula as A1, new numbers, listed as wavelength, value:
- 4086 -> 21.87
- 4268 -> 18.02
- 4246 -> 19.53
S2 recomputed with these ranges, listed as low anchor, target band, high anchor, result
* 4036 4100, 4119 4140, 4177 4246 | -1.6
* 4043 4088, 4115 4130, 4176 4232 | -1.8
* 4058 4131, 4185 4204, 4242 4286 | 0.8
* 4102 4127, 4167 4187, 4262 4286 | 1.7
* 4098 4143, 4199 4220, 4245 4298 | 2.2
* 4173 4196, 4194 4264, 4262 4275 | 1.0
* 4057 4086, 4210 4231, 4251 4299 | 1.0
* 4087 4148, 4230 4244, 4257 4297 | 0.5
